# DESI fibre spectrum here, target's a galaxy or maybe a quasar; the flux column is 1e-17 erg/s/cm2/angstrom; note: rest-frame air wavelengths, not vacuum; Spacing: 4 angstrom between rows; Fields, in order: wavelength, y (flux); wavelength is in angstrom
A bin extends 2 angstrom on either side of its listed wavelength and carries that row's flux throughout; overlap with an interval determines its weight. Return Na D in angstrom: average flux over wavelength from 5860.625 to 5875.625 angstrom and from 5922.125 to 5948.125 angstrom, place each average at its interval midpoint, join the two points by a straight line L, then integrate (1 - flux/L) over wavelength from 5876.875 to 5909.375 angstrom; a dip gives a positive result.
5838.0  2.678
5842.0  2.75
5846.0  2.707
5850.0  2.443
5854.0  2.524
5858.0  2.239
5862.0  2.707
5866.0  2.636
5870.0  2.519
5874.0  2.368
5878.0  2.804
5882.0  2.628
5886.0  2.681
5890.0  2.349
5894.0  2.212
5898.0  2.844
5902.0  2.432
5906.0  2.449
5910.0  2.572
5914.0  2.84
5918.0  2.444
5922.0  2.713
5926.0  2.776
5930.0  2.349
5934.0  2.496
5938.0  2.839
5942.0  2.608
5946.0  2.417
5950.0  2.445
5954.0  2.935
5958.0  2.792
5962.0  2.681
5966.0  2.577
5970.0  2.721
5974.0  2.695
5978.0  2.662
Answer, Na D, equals 0.3 angstrom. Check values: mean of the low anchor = 2.56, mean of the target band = 2.54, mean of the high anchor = 2.59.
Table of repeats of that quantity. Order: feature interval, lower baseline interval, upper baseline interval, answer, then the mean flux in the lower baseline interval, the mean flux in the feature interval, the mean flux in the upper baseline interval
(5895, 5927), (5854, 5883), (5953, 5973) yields 0.2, 2.55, 2.62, 2.73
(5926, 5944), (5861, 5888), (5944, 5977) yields 0.3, 2.62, 2.6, 2.66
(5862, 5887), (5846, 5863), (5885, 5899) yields -1.2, 2.49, 2.61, 2.49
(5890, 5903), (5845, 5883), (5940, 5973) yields 0.5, 2.55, 2.48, 2.65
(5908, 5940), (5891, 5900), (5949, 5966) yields -0.3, 2.51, 2.63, 2.71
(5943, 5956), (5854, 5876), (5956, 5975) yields 0.3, 2.5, 2.6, 2.69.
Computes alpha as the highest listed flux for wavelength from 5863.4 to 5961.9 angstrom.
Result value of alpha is 2.935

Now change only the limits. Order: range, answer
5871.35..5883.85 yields 2.804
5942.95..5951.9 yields 2.445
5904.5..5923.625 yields 2.84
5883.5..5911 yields 2.844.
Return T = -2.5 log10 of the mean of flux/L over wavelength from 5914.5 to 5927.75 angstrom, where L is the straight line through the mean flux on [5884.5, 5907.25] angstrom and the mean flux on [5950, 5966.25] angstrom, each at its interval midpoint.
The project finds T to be -0.03 mag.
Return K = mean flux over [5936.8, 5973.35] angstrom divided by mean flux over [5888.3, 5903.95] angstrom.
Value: 1.08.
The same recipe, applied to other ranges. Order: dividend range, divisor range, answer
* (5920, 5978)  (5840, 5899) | 1.04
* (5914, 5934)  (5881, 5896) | 1.05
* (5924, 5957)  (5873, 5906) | 1.03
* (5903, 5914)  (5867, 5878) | 1.01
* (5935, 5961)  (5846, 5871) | 1.06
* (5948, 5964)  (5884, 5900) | 1.08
